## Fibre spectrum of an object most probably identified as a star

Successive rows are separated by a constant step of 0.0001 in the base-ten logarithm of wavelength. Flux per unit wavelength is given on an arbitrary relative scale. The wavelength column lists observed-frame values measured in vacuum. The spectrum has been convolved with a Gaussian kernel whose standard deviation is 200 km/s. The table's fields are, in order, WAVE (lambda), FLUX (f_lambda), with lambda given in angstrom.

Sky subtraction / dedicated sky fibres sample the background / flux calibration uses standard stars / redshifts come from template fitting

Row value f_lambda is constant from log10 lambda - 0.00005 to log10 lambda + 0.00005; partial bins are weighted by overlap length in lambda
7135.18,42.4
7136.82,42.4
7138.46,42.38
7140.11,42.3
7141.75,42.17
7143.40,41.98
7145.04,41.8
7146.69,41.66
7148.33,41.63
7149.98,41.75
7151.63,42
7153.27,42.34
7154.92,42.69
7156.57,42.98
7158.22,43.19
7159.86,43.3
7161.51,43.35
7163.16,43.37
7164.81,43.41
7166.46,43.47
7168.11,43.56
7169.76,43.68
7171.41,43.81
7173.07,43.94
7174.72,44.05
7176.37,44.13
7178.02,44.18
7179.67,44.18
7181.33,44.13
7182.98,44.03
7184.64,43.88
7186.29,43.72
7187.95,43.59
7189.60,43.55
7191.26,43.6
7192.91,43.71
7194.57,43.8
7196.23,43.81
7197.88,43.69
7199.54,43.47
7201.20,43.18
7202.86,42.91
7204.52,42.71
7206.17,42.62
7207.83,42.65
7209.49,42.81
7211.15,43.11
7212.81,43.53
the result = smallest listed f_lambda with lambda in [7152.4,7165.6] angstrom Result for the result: 42.34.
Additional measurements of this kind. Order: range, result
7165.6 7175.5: 43.47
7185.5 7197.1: 43.55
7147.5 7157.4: 41.63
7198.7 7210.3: 42.62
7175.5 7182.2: 44.13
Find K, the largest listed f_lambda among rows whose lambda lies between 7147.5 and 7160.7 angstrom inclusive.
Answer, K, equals 43.3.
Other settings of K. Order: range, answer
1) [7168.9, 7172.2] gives 43.81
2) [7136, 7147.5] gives 42.4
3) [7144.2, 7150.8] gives 41.8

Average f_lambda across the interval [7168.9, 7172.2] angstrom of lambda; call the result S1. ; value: 43.8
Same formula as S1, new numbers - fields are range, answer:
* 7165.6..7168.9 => 43.5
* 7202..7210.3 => 42.8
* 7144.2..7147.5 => 41.7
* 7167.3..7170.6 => 43.6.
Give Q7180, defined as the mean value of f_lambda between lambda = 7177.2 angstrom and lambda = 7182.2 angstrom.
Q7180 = 44.2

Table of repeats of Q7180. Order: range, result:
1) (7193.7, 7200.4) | 43.7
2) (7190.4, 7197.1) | 43.7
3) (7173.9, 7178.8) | 44.2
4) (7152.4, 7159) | 42.8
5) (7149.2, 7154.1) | 42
